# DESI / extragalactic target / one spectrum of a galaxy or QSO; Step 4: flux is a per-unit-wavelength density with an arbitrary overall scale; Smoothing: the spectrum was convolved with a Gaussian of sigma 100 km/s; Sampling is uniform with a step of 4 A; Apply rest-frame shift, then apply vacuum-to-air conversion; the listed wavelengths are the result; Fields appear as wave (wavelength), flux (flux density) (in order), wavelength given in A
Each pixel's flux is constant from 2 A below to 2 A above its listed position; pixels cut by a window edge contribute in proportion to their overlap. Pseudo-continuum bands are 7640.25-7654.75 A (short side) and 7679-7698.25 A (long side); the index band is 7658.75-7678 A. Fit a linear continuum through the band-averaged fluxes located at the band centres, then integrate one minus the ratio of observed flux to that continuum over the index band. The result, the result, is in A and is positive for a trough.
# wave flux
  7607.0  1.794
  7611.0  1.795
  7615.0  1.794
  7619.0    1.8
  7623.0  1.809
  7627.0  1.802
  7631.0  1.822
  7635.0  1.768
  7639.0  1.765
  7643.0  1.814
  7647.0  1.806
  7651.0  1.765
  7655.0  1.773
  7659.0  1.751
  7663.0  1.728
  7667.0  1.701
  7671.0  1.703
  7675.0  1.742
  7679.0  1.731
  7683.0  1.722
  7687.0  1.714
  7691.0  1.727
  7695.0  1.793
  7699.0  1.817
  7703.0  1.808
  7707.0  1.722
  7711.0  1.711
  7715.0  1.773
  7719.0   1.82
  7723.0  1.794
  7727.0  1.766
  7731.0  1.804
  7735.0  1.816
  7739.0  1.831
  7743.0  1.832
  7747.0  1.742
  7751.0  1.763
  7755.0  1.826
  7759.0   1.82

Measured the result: 0.5 A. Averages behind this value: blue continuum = 1.79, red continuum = 1.74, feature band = 1.72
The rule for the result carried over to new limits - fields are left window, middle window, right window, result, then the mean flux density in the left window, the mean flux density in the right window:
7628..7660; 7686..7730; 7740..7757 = 0.5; 1.78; 1.79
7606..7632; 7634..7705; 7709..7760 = 1.6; 1.8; 1.79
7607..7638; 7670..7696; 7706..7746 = 0.9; 1.8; 1.79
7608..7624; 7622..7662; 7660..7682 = -0.5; 1.8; 1.72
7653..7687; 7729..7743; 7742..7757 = -0.3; 1.73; 1.79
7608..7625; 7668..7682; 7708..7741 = 0.5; 1.8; 1.79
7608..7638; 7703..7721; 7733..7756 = 0.4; 1.8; 1.8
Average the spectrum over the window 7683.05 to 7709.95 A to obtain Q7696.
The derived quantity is 1.76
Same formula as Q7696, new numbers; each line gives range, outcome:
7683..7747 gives 1.78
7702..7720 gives 1.76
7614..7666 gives 1.78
